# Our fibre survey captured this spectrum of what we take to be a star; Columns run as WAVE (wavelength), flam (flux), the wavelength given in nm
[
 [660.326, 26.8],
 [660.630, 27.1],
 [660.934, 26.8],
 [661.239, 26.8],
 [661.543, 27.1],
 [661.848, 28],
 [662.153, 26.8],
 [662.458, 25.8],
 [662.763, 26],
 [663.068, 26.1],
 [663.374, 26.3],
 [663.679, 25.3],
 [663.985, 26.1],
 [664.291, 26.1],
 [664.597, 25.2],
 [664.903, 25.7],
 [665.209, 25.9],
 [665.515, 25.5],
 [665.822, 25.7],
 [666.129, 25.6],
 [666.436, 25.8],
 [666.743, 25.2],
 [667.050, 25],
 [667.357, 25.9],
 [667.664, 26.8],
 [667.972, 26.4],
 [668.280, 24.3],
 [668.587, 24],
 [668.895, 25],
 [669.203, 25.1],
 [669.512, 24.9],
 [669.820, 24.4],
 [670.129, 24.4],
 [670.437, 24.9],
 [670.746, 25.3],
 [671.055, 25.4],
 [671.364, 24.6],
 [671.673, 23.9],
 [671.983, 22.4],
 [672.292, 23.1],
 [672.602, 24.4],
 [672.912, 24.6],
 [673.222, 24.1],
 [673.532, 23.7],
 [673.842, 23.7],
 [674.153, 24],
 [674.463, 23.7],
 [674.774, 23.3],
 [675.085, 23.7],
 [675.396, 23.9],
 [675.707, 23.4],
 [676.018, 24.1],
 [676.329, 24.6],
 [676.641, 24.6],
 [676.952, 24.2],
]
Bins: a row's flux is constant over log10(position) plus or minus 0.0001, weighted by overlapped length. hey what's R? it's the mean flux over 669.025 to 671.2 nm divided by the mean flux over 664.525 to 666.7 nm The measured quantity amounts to 0.97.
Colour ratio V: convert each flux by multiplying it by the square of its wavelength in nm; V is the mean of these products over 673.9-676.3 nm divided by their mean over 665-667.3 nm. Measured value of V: 0.96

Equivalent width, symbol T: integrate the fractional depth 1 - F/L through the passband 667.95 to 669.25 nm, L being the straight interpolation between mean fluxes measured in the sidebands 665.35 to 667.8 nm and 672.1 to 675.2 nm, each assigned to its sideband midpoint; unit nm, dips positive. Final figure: 0.02 nm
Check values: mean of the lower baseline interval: 25.7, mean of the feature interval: 24.8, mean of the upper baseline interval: 23.8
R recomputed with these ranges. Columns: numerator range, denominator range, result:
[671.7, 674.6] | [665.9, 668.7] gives 0.93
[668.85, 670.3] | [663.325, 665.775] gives 0.96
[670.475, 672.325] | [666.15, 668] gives 0.94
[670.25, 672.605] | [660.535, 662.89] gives 0.90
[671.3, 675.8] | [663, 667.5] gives 0.92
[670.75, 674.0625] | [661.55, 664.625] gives 0.92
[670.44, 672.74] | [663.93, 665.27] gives 0.94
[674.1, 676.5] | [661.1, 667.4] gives 0.92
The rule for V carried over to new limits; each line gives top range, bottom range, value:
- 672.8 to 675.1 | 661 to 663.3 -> 0.93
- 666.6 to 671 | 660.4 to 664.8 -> 0.97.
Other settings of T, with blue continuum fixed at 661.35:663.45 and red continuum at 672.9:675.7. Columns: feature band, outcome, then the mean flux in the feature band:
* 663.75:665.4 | 0.02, 25.8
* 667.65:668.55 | -0.01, 25.4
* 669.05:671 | -0.01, 24.9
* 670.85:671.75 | -0.01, 24.7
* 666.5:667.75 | -0.01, 25.7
